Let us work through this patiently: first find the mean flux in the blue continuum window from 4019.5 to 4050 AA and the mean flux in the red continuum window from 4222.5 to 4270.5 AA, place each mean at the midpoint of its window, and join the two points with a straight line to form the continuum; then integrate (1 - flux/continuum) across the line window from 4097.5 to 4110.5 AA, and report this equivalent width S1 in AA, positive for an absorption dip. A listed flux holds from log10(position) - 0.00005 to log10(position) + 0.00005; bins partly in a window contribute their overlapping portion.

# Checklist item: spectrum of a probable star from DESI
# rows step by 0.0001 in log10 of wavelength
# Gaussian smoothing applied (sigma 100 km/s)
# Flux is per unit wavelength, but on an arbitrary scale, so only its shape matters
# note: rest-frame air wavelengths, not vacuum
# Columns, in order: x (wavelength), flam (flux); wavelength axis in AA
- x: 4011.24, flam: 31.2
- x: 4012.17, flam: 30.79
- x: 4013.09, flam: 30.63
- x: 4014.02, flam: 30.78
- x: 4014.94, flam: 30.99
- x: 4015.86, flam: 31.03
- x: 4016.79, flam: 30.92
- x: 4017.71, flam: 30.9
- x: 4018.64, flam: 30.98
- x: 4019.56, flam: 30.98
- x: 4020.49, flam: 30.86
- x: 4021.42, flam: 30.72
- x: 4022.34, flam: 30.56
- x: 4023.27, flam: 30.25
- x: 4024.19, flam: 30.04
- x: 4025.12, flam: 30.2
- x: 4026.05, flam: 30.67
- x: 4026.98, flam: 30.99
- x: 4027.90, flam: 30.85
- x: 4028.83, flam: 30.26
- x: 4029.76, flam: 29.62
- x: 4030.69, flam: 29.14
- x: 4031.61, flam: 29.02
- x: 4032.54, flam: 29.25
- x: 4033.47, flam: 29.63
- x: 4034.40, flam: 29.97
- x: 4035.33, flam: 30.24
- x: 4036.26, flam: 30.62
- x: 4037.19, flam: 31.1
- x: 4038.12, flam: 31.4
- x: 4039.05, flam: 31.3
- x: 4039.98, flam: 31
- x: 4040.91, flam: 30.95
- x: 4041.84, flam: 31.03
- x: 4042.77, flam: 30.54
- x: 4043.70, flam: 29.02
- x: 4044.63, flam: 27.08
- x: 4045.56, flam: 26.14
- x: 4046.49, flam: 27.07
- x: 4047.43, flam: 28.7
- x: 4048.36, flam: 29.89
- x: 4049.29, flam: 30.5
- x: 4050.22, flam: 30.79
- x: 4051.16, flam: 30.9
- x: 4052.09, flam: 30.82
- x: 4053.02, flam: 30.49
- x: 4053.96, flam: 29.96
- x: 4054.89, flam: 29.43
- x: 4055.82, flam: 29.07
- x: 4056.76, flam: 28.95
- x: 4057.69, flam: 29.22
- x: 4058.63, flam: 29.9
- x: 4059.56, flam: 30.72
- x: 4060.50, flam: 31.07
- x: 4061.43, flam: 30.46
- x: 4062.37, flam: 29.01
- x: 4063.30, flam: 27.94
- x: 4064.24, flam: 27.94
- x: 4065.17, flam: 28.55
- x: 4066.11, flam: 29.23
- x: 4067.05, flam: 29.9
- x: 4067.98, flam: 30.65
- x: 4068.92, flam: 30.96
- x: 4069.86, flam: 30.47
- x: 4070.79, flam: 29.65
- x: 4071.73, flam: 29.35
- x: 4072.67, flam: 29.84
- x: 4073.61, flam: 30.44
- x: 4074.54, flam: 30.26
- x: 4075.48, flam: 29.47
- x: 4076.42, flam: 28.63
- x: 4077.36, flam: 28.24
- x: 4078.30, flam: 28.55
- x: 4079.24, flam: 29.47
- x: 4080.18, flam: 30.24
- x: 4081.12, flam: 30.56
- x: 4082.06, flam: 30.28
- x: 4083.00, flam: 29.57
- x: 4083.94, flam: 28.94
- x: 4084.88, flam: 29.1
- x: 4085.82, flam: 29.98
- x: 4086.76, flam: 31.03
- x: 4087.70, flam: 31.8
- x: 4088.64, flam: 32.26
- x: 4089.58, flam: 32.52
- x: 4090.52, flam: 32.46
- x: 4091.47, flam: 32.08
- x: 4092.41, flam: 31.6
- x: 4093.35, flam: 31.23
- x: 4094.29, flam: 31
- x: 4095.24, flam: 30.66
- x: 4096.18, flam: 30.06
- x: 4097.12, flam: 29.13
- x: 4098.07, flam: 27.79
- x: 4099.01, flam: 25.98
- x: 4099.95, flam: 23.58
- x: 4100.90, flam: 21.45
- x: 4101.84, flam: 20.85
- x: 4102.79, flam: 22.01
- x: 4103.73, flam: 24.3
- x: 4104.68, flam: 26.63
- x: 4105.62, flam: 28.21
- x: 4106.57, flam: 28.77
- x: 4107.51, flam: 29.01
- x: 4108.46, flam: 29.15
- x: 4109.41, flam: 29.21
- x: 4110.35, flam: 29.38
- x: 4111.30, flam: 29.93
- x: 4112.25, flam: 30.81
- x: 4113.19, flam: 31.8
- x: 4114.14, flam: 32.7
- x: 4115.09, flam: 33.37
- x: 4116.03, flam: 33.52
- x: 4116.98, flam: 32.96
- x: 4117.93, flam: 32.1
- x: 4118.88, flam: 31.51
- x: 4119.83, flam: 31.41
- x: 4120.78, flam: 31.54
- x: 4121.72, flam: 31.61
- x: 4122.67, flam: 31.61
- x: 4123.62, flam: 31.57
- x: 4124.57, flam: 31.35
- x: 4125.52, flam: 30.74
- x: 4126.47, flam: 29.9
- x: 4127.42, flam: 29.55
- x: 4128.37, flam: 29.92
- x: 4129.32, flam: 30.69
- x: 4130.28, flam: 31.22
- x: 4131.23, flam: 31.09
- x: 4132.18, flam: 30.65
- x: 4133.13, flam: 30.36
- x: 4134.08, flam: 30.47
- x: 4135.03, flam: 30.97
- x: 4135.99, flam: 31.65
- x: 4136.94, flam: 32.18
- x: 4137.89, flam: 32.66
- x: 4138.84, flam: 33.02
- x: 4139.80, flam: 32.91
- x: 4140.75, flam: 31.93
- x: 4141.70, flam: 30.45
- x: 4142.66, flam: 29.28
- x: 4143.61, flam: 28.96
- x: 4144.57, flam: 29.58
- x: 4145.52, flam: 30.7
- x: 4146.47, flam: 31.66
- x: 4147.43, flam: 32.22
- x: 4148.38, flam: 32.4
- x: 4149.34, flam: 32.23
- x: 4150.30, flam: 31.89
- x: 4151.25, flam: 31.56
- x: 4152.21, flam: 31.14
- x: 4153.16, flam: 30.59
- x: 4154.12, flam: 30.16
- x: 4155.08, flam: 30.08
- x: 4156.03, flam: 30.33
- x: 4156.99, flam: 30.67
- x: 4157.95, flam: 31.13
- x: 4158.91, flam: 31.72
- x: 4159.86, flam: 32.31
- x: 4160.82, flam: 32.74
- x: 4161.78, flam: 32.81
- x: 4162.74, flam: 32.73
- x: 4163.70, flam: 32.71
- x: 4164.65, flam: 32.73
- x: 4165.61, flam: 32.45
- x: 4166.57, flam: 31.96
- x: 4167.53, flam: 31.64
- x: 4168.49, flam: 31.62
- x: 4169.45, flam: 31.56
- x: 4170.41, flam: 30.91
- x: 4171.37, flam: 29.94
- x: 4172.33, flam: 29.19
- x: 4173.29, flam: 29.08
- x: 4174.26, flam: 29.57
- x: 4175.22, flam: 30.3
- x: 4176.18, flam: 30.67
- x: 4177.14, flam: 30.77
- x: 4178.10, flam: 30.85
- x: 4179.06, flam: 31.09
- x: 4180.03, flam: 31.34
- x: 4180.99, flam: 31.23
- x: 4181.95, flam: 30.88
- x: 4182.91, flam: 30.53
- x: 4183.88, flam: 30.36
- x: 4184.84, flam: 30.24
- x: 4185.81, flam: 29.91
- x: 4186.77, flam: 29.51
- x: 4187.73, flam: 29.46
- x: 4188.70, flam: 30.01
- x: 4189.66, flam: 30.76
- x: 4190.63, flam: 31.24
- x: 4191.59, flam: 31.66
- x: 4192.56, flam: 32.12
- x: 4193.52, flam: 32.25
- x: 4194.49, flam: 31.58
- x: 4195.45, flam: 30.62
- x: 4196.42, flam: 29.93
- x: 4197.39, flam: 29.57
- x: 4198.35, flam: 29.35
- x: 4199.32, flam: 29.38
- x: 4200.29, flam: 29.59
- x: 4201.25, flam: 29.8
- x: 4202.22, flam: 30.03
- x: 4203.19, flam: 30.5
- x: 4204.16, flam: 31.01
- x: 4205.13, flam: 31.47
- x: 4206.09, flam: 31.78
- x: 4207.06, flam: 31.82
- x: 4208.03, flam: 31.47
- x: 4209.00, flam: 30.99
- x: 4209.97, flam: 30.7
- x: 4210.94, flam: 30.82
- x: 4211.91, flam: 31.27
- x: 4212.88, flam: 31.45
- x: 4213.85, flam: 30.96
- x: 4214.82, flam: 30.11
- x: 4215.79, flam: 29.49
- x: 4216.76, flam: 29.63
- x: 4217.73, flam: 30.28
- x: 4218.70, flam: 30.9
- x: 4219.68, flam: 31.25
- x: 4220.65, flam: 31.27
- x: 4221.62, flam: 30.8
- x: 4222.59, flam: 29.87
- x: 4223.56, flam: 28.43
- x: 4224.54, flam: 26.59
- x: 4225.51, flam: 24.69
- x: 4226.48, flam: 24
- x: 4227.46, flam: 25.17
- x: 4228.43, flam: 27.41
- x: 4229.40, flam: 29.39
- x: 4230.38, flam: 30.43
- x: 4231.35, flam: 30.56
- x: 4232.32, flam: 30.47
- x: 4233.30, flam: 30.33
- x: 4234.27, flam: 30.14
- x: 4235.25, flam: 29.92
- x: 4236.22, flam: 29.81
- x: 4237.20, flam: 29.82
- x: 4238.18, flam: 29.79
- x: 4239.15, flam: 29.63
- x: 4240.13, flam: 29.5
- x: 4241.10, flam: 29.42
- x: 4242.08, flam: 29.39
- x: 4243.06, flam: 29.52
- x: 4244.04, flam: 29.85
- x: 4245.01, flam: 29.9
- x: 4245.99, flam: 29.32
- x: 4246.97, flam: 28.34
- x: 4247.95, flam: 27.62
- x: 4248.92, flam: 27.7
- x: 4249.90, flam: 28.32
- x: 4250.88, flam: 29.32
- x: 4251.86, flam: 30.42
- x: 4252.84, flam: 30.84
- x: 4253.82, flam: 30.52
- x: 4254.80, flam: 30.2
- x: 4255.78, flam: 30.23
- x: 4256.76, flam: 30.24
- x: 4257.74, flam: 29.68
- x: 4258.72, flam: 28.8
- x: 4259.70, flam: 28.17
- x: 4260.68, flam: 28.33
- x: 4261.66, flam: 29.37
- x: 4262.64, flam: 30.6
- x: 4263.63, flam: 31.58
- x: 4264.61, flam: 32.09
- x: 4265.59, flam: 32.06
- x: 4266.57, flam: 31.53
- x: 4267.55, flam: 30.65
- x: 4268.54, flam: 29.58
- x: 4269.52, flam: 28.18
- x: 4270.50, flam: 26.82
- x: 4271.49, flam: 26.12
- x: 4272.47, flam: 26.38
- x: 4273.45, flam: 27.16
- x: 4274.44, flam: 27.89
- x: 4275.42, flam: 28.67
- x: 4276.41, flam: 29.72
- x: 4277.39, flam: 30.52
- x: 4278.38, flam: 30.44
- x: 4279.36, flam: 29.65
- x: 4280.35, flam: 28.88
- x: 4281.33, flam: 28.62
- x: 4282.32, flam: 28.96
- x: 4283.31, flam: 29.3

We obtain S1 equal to 1.6 AA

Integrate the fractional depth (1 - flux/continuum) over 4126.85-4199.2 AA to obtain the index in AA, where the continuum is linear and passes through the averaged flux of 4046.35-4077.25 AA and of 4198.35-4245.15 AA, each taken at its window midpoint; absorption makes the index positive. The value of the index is -3.01 AA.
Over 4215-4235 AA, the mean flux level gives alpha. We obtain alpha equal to 29.1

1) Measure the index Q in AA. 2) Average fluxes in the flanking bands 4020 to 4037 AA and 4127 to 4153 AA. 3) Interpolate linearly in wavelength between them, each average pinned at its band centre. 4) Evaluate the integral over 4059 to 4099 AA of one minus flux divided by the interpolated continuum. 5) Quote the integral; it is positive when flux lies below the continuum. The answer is 0.8 AA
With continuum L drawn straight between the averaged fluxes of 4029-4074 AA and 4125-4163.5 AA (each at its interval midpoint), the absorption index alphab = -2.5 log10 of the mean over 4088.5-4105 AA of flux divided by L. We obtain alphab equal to 0.09 mag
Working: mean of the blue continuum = 29.8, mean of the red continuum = 31.2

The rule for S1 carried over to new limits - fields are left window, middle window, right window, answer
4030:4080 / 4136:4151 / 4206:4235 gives -0.9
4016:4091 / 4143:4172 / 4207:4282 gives -1.6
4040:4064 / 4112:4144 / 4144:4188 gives -0.8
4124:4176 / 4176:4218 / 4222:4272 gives -0.6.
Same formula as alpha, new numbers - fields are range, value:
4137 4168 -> 31.6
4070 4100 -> 30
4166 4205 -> 30.6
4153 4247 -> 30.3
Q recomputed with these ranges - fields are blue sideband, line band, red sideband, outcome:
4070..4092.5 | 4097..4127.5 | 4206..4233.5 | 0.9 AA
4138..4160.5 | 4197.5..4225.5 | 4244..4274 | -0.1 AA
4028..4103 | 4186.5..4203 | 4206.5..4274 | -0.5 AA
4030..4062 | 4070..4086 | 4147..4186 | 0.3 AA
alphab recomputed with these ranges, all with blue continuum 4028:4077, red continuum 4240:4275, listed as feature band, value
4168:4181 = -0.04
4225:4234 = 0.05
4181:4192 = -0.04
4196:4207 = -0.03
